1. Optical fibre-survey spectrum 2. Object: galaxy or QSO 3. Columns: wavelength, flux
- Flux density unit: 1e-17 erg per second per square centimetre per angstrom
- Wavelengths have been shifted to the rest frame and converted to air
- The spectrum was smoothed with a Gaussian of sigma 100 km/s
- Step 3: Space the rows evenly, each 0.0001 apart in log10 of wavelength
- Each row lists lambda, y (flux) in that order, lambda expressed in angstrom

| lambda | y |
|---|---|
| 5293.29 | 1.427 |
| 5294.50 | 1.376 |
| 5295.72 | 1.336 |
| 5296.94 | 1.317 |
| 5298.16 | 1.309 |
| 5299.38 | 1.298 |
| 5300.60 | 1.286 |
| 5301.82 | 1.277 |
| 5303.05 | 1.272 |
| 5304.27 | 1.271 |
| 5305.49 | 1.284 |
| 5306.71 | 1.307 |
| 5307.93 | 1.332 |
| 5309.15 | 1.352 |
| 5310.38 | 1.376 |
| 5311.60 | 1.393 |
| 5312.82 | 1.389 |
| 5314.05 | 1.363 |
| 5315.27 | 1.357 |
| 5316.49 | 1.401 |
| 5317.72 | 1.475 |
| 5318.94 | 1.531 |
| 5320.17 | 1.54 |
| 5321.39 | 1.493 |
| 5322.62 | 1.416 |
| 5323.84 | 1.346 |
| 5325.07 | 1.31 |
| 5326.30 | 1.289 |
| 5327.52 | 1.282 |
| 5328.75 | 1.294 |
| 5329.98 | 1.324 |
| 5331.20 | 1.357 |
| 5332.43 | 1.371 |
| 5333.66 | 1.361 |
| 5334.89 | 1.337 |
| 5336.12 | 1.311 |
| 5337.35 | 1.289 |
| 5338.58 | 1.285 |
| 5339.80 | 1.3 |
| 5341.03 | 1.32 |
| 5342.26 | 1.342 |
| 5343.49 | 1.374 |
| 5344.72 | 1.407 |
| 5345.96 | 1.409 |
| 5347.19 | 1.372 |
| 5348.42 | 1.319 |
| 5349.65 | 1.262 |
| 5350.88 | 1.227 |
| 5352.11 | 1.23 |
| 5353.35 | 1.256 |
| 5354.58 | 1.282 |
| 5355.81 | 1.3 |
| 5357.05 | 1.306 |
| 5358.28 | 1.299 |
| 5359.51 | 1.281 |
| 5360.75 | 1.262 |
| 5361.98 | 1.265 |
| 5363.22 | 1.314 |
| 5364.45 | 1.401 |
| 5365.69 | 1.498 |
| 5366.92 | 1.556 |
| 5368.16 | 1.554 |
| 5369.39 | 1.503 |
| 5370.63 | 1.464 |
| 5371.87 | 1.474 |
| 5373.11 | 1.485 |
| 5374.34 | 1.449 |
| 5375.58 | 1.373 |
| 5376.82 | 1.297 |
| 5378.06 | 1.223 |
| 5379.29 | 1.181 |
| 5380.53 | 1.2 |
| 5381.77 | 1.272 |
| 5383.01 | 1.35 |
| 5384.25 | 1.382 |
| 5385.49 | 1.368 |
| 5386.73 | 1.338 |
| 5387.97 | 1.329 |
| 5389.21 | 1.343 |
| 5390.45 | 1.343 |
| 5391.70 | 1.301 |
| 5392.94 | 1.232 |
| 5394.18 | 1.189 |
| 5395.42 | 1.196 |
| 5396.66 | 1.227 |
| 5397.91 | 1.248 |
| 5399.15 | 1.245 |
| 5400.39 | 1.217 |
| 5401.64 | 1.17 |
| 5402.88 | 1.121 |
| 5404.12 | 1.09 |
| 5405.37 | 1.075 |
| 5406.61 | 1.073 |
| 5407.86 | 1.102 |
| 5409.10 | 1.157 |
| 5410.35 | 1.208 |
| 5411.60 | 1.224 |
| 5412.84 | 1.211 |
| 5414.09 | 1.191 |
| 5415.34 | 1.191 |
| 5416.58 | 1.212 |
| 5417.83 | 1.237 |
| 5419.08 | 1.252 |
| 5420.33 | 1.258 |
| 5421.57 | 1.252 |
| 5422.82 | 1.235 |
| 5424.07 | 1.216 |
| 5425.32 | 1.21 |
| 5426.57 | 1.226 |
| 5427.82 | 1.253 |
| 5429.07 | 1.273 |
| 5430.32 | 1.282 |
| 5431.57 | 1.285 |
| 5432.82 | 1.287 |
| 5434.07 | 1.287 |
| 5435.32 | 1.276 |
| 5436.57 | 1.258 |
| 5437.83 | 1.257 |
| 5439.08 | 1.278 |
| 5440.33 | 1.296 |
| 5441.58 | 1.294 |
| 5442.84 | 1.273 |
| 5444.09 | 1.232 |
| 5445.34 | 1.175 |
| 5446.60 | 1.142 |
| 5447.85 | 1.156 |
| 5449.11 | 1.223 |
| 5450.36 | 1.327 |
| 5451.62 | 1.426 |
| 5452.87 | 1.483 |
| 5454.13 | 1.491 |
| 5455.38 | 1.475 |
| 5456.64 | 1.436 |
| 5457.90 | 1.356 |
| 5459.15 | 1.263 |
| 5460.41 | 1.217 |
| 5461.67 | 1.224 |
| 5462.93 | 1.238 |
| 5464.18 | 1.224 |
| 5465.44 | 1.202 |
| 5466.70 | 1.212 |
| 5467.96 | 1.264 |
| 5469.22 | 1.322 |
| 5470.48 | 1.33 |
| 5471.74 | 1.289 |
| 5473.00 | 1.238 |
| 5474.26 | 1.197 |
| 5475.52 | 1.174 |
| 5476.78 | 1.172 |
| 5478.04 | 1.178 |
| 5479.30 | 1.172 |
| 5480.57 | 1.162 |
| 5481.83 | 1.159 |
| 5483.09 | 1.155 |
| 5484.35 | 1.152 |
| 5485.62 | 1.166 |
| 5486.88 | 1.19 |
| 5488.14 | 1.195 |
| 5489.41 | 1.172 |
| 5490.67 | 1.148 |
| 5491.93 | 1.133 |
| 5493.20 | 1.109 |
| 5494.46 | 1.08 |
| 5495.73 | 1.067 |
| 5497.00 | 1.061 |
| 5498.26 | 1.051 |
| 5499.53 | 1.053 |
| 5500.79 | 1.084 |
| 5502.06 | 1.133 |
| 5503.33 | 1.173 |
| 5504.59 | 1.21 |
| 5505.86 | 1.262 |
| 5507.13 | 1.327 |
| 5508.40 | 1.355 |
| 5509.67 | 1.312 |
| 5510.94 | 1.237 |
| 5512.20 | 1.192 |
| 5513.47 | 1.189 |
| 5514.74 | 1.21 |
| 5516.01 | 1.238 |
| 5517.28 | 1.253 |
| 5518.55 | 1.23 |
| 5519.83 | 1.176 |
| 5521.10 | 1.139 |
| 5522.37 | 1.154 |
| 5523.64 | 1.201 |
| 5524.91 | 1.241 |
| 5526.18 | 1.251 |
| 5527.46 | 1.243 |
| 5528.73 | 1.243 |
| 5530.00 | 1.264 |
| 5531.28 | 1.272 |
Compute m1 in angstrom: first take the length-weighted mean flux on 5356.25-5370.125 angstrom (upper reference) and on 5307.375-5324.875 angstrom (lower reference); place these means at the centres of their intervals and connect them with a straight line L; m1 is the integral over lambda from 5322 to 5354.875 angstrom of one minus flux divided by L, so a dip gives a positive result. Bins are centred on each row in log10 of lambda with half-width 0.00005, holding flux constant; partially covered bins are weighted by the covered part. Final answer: 1.79 angstrom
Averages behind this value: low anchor 1.41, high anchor 1.38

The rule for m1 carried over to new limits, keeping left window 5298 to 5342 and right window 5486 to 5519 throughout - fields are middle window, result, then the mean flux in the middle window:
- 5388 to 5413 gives 1.42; 1.2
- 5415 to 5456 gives -1.10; 1.27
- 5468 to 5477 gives -0.32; 1.25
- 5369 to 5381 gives -0.62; 1.36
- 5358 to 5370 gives -0.82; 1.4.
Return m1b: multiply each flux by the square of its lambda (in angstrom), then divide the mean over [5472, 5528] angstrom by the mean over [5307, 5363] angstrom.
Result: 0.94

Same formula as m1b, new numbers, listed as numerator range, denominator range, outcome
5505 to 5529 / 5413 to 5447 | 1.02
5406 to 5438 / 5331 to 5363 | 0.96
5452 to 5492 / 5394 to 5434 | 1.05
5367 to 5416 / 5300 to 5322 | 0.96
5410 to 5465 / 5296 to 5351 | 0.98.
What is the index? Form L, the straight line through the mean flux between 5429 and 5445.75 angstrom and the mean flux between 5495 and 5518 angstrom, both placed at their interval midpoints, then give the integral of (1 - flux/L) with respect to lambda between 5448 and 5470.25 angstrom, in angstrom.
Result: -1.2 angstrom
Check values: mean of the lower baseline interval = 1.27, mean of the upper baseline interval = 1.19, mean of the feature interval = 1.31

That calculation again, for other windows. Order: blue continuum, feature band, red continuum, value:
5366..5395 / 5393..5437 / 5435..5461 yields 3.85 angstrom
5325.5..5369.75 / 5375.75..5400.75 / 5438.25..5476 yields 0.76 angstrom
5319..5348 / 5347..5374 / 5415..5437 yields -0.72 angstrom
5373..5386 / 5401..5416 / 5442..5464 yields 1.84 angstrom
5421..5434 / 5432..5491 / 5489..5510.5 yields -2.06 angstrom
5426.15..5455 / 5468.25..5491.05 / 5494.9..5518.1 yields 0.52 angstrom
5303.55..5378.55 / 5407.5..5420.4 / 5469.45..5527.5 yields 0.76 angstrom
